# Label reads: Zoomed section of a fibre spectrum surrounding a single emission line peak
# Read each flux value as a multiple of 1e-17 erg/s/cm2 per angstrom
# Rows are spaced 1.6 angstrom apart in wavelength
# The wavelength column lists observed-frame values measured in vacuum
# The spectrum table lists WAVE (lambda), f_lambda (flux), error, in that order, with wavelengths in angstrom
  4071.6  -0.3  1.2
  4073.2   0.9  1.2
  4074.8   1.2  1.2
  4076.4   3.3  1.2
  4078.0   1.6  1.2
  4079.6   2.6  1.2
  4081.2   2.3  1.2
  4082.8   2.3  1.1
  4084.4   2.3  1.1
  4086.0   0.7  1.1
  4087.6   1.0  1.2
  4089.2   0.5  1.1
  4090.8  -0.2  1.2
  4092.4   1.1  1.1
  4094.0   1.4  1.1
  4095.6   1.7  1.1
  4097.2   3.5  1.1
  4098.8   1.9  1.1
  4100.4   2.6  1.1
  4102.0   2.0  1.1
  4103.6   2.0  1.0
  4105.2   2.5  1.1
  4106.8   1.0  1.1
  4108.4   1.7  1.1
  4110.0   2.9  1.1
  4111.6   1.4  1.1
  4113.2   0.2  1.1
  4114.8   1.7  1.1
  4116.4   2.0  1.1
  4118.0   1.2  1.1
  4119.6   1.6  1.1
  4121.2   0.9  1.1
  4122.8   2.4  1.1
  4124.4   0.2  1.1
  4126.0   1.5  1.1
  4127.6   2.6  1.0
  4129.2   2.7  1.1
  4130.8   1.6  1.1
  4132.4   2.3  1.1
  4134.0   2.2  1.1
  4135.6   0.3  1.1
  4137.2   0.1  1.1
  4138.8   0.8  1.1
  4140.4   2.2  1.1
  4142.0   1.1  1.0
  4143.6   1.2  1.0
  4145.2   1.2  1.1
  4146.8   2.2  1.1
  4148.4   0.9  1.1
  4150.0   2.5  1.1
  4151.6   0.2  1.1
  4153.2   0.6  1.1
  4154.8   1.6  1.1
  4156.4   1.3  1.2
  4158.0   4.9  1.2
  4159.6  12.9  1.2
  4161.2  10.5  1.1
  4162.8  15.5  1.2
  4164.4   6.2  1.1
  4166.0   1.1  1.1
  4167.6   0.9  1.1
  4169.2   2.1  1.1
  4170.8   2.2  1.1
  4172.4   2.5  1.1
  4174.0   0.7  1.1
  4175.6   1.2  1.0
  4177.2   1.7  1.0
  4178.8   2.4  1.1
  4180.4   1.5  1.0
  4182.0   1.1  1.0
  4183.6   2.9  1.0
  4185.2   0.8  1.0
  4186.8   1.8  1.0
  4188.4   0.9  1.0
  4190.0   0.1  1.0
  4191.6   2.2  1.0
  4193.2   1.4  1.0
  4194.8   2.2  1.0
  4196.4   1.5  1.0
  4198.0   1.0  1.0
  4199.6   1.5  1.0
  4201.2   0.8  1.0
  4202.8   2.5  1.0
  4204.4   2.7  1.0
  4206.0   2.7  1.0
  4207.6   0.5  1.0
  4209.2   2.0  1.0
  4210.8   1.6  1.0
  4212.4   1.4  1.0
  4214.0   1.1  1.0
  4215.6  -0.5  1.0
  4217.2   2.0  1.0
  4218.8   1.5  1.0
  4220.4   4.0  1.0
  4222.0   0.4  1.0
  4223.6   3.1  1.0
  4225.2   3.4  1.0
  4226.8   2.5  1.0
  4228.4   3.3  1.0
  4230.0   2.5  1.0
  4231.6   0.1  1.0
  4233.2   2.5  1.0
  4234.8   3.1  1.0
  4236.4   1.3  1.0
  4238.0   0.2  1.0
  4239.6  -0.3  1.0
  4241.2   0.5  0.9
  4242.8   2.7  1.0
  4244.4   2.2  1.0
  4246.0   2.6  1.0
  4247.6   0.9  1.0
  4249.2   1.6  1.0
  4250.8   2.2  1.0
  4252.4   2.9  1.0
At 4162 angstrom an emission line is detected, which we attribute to [O II] 3727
